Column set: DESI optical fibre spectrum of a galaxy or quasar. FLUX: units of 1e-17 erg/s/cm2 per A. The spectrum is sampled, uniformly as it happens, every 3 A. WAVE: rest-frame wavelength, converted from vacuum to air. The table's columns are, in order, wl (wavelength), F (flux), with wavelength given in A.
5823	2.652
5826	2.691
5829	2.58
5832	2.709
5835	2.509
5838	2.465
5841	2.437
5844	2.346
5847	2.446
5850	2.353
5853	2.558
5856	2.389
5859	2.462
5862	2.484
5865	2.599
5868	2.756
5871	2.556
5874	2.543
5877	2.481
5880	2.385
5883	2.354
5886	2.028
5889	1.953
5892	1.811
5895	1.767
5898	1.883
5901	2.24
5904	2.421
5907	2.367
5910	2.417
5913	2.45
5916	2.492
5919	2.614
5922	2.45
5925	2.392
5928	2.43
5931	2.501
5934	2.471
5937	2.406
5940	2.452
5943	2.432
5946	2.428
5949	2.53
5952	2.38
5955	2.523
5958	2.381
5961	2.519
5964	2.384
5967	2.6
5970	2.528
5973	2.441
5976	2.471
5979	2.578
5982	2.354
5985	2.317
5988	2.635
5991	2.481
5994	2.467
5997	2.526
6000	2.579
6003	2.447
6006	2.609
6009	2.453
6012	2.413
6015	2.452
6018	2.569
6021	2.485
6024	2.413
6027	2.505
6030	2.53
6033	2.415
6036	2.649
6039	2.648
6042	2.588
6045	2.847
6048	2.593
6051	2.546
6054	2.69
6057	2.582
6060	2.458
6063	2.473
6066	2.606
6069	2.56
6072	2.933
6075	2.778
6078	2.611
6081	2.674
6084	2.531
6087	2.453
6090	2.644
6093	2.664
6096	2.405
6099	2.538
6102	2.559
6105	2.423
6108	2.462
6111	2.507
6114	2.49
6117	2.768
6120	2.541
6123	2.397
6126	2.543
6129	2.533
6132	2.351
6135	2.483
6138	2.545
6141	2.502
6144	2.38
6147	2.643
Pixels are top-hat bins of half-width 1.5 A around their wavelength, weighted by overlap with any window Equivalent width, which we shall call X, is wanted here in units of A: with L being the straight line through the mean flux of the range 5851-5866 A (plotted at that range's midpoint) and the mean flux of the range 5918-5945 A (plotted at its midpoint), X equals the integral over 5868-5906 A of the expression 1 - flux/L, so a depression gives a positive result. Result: 3.9 A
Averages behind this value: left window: 2.49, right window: 2.46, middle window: 2.23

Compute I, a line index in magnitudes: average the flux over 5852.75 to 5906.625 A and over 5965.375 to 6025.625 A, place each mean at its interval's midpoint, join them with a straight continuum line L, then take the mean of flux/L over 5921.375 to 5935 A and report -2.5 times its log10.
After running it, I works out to -0.03 mag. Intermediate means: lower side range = 2.31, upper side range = 2.49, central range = 2.45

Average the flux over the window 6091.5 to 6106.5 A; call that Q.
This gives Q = 2.52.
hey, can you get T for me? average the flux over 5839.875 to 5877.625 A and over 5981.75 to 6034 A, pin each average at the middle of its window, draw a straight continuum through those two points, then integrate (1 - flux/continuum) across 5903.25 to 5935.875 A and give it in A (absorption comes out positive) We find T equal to 0.5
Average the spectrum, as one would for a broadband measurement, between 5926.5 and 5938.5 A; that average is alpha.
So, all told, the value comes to 2.45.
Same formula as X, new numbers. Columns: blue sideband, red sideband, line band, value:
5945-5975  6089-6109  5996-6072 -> -1.58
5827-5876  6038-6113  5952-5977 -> 0.75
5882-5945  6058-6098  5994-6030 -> -0.24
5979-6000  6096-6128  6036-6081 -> -2.47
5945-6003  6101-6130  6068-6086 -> -1.21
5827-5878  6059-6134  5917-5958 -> 1.10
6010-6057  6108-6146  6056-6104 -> -1.14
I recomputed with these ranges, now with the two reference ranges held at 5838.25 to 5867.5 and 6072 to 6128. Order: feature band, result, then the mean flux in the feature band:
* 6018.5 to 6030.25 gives 0.02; 2.49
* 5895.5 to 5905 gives 0.17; 2.13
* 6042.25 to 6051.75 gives -0.05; 2.66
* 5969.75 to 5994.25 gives 0.02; 2.47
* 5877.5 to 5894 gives 0.17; 2.12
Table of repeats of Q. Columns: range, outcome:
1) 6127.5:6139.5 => 2.48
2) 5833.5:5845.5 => 2.44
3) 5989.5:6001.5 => 2.51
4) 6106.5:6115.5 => 2.49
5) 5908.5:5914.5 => 2.43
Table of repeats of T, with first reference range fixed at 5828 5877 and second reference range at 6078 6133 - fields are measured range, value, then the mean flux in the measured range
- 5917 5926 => 0.1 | 2.49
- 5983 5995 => 0.2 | 2.47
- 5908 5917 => 0.2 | 2.45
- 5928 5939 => 0.3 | 2.46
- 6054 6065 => 0.0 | 2.53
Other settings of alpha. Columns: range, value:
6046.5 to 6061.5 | 2.57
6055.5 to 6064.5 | 2.5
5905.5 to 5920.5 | 2.47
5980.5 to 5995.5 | 2.45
